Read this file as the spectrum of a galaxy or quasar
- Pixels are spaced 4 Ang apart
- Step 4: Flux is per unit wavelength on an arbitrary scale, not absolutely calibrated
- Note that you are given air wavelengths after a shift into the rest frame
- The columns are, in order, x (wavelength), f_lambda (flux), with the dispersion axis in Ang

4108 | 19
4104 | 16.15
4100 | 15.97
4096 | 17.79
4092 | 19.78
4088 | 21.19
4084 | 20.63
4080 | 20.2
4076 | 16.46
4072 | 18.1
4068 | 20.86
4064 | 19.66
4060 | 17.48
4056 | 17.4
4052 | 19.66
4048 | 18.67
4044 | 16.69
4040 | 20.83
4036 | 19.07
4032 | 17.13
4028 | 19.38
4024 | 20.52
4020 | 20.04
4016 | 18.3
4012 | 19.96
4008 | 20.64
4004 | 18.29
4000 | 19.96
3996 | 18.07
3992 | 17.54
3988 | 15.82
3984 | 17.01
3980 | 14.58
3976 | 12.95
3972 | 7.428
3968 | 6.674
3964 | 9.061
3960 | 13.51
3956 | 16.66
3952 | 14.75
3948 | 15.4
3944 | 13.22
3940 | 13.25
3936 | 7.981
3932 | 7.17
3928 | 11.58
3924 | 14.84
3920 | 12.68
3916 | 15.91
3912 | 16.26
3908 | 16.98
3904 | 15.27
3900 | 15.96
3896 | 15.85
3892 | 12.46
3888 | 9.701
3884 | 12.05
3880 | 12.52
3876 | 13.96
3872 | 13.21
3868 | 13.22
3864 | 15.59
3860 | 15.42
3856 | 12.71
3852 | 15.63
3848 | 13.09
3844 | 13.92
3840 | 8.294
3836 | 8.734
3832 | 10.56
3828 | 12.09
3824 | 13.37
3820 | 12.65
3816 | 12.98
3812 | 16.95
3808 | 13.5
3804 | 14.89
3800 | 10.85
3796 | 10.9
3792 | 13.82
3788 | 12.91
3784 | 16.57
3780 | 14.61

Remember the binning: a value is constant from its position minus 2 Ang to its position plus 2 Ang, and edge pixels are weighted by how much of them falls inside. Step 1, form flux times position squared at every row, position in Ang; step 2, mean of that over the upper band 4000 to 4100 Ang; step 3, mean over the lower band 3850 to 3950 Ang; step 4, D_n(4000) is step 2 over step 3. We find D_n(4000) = 1.5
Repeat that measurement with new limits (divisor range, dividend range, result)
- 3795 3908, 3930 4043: 1.27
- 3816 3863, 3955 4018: 1.33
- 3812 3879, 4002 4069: 1.62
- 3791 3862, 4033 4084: 1.65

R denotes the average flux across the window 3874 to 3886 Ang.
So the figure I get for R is 12.8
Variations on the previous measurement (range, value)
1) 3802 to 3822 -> 14.2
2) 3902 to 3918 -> 16.1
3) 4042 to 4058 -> 18.1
